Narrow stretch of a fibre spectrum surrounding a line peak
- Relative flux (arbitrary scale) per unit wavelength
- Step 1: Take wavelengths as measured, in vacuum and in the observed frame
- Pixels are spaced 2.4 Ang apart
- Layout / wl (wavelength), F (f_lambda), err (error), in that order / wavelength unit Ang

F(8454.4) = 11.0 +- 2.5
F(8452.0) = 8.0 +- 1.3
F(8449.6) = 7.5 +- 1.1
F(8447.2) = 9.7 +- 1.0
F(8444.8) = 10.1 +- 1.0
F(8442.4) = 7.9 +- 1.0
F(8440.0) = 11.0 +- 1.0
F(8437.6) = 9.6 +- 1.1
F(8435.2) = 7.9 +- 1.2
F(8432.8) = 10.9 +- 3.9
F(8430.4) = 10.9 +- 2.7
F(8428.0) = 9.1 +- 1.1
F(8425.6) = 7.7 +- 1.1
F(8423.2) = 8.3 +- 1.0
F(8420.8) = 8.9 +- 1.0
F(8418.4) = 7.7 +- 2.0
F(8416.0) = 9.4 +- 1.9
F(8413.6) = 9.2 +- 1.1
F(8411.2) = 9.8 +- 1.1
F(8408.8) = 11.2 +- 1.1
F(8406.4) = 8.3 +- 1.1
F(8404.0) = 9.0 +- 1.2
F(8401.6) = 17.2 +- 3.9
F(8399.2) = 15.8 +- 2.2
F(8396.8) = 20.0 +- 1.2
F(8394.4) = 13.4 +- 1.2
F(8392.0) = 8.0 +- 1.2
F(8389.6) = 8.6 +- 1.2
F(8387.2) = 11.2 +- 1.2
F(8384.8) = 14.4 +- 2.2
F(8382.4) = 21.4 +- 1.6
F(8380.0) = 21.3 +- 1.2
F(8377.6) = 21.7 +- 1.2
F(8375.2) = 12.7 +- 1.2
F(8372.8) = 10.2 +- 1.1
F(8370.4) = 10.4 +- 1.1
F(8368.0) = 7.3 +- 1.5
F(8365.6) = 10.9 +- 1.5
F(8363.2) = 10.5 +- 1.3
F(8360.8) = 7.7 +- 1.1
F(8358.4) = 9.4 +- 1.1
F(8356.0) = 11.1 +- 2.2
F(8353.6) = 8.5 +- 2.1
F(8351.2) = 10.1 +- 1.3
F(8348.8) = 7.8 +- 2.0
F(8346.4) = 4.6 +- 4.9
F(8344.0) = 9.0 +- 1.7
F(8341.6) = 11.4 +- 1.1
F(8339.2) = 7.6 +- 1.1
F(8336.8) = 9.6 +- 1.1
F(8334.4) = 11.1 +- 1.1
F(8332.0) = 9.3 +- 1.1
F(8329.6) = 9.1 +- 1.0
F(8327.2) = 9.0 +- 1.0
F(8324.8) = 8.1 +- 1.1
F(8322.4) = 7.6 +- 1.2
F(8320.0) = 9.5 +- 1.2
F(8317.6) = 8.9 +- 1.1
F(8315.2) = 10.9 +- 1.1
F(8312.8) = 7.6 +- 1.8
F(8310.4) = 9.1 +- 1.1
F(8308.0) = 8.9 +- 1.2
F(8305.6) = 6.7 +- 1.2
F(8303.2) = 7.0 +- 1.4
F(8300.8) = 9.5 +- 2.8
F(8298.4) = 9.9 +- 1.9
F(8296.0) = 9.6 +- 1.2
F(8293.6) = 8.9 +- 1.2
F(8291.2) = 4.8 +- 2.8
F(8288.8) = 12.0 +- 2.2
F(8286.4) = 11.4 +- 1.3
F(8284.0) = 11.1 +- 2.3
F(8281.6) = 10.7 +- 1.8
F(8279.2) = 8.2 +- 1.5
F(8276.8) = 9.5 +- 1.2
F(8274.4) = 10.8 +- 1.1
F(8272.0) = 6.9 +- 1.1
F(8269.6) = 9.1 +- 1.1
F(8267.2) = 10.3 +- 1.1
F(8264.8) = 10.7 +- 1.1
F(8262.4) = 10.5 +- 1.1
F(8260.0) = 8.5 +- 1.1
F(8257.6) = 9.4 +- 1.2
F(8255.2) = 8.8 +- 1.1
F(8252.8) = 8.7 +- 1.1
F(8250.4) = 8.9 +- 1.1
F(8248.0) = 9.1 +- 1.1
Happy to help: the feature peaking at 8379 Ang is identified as [S II]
